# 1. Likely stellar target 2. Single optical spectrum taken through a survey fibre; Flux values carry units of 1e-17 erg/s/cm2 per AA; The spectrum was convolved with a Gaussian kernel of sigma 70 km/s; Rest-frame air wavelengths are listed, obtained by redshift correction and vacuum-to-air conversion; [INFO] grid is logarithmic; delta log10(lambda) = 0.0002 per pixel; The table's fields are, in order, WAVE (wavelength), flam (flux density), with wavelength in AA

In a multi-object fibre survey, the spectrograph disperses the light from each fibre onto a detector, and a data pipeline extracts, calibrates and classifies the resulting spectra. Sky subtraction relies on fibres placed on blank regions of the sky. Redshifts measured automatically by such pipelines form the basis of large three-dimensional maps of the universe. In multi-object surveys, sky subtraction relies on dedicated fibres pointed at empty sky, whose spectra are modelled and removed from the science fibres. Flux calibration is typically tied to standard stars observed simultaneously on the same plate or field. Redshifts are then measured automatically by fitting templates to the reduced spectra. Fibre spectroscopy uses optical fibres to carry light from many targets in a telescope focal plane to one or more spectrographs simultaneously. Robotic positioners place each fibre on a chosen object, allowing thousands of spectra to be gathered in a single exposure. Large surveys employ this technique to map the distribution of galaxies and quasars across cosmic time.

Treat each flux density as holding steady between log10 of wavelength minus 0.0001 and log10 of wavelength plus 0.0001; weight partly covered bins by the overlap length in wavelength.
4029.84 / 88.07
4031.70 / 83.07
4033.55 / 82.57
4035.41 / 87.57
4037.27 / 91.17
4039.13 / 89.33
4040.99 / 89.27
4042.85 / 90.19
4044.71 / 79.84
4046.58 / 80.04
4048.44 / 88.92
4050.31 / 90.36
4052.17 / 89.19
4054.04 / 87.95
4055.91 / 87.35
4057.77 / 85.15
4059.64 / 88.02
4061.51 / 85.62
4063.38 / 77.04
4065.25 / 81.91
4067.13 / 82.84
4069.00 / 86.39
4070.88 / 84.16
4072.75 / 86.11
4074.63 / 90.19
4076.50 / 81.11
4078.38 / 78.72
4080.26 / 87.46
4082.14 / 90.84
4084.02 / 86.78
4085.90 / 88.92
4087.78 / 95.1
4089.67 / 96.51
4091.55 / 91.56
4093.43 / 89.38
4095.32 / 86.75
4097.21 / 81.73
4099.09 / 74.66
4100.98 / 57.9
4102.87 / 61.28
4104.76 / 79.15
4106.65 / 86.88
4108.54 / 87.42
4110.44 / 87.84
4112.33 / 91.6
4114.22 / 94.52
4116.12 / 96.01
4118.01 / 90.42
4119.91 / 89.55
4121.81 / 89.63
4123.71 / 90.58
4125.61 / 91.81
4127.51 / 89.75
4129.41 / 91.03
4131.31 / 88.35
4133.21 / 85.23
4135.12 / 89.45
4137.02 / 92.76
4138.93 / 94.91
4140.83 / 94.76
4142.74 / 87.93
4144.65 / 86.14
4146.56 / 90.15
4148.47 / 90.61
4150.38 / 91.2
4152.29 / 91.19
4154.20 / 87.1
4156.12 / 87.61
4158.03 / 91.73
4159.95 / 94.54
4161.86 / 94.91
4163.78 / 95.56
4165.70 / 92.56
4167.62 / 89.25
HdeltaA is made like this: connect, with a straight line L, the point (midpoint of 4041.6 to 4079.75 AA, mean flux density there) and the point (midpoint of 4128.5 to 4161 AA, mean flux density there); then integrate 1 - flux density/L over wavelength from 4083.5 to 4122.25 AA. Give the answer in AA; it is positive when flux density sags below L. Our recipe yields 0.8 AA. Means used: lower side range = 85.1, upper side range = 90.3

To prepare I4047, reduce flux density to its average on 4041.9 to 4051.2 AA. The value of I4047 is 85.8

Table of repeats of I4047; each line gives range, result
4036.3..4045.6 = 88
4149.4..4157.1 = 89.3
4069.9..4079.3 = 84.1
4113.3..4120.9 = 92.5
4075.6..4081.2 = 82.4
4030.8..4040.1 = 86.8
